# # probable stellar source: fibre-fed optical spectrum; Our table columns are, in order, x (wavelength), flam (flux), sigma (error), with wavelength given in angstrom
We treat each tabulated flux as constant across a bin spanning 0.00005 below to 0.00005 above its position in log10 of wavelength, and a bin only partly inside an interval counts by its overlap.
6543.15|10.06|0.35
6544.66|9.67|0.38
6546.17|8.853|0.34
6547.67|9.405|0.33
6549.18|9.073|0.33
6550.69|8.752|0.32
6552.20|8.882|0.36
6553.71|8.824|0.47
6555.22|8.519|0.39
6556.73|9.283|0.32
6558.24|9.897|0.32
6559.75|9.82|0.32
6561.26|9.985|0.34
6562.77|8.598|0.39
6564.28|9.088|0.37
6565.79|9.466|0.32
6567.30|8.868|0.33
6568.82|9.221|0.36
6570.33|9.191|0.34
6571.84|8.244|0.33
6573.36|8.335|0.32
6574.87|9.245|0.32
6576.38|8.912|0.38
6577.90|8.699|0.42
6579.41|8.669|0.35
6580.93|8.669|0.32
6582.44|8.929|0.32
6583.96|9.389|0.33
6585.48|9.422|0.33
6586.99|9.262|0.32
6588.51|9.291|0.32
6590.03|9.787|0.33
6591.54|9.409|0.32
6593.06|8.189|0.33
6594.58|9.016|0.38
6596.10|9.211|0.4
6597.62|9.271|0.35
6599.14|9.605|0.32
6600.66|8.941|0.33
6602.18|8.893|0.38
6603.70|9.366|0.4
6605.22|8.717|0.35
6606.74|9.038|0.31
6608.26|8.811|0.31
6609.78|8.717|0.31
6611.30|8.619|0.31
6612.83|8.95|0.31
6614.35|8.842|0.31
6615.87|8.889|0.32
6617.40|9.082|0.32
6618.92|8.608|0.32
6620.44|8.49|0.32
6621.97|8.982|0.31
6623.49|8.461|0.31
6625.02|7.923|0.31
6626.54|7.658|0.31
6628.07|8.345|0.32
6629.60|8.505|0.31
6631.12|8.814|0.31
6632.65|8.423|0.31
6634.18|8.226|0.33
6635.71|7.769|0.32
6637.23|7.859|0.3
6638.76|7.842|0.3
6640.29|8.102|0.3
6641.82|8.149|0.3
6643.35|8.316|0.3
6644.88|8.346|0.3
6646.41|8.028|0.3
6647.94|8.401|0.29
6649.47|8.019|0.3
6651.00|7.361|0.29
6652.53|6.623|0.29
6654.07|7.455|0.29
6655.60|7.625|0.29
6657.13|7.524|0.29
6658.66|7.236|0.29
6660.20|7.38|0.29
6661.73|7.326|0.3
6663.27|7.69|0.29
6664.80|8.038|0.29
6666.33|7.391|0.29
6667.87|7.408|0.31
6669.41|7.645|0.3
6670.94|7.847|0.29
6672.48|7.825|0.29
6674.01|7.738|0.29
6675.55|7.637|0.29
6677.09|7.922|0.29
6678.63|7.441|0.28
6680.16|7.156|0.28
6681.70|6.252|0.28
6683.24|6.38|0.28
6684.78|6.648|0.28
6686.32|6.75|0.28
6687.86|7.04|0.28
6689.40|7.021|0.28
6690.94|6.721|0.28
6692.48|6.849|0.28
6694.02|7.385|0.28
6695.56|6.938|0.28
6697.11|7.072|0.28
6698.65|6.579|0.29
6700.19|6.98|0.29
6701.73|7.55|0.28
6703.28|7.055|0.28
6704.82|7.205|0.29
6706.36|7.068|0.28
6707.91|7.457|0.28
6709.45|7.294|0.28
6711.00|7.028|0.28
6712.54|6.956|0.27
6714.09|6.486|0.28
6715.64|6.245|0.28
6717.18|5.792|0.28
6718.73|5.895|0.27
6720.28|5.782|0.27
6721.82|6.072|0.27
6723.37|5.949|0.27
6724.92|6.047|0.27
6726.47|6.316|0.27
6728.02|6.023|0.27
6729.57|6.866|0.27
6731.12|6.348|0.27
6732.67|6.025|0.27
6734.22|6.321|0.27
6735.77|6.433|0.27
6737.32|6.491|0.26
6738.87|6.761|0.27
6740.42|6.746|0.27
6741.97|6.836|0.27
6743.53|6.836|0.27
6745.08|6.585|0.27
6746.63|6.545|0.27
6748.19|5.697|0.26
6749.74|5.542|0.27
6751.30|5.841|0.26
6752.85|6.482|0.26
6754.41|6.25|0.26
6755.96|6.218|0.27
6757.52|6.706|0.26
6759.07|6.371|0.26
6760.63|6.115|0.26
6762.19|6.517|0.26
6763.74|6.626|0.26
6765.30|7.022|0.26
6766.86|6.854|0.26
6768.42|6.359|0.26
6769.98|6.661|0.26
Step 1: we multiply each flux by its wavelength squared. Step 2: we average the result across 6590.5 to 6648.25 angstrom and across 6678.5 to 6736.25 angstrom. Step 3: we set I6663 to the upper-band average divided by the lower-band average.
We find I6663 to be 0.79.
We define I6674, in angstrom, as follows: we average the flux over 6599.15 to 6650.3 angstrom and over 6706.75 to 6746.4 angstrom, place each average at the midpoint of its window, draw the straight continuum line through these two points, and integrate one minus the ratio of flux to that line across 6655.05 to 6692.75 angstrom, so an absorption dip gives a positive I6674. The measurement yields 1.1 angstrom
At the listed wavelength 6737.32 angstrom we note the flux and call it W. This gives 6.491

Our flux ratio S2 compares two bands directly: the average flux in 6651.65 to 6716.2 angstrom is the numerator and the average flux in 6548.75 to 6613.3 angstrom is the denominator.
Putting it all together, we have 0.8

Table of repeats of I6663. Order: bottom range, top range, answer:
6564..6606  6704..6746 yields 0.75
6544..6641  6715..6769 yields 0.75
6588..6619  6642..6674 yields 0.87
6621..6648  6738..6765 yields 0.81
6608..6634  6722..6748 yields 0.77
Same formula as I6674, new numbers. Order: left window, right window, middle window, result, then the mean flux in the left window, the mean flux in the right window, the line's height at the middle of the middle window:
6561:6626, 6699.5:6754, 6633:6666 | 0.6 angstrom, 8.95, 6.5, 7.92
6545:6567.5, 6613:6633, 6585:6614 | -1.0 angstrom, 9.17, 8.56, 8.77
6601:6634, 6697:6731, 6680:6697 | 0.8 angstrom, 8.67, 6.61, 7.15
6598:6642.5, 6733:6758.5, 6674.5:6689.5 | 0.9 angstrom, 8.58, 6.39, 7.5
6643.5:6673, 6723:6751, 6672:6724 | 0.9 angstrom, 7.65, 6.35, 6.99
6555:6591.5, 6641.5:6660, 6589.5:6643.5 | -2.0 angstrom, 9.13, 7.73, 8.35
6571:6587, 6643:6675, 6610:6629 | -0.7 angstrom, 8.87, 7.67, 8.26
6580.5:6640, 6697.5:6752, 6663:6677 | -0.2 angstrom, 8.77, 6.51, 7.59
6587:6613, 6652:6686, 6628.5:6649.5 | -0.3 angstrom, 9.06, 7.37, 8.1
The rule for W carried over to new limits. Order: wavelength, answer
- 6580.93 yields 8.669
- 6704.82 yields 7.205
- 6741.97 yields 6.836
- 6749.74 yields 5.542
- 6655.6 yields 7.625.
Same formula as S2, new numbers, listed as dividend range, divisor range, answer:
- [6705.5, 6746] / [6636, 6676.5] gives 0.84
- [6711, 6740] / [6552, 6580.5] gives 0.70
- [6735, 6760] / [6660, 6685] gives 0.86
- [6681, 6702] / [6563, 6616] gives 0.76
